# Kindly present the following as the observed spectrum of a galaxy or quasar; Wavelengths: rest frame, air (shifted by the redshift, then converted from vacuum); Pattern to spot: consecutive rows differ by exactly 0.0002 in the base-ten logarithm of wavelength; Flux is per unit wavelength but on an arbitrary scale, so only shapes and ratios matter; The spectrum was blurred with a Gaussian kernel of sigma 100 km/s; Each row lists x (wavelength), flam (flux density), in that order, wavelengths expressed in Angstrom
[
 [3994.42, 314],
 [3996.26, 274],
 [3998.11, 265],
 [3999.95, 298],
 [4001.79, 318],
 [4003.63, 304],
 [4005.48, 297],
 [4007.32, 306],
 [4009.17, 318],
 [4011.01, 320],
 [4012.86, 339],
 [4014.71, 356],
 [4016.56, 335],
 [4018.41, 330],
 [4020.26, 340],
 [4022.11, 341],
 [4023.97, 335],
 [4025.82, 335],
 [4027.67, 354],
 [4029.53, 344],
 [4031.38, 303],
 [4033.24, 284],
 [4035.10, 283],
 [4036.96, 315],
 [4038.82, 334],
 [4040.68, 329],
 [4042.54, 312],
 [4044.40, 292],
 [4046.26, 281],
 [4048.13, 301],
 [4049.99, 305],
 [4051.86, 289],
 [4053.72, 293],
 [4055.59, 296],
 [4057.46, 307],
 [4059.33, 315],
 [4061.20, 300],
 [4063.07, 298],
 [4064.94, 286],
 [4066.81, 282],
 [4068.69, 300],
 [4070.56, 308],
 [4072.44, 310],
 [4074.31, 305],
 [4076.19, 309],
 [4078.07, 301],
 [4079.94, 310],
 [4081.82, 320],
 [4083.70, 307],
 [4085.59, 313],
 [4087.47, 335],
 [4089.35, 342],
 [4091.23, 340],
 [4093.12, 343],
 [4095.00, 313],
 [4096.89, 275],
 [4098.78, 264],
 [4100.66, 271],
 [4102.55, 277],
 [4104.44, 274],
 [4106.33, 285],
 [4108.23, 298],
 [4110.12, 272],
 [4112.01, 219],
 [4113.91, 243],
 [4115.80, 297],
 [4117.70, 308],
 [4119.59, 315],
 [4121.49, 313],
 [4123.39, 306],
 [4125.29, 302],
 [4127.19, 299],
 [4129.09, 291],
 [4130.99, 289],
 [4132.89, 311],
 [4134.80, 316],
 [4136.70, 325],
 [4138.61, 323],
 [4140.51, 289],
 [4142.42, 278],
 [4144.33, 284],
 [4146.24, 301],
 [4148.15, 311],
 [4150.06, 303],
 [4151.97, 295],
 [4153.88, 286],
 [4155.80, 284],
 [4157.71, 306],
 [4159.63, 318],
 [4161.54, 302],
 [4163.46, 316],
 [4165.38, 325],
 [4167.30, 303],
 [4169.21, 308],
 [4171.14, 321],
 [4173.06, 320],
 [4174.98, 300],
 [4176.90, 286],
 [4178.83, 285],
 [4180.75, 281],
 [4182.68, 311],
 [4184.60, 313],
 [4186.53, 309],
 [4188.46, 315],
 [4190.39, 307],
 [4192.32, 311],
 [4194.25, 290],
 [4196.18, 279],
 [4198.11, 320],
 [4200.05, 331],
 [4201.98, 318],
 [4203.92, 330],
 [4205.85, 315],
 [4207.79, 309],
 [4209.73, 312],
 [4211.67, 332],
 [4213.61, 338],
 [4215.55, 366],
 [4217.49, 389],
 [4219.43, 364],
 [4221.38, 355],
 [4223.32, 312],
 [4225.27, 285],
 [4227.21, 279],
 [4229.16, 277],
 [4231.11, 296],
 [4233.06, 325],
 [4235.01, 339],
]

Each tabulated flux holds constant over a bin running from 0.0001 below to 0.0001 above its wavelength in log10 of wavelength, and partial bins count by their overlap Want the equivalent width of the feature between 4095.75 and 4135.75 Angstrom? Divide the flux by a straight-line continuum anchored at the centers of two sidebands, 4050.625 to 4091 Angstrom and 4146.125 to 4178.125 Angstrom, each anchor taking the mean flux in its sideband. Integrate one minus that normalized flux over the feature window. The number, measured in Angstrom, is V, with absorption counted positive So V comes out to 2.45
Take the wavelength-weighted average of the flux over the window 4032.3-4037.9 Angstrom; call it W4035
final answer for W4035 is 294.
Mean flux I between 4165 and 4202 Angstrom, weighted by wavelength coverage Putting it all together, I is 306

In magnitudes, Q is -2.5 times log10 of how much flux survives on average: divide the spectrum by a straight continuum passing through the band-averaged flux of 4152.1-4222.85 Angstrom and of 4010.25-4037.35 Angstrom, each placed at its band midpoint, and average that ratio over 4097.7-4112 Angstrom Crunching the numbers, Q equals 0.18 mag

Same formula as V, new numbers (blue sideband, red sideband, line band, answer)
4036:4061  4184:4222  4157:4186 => 1.3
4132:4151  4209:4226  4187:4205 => 1.0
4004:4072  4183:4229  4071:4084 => 0.2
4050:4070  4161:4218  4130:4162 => 0.8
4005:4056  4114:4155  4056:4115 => 2.1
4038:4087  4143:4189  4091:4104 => 0.4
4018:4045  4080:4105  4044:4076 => 1.7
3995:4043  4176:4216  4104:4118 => 1.9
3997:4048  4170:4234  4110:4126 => 1.5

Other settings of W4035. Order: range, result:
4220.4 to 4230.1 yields 302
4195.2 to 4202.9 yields 312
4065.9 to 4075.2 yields 301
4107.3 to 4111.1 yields 285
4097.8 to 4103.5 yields 271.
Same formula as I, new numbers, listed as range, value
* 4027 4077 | 305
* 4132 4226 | 312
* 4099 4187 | 297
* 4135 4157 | 299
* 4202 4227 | 332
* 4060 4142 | 300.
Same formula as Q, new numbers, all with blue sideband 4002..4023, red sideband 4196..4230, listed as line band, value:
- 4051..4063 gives 0.09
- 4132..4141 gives 0.04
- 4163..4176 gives 0.04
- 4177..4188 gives 0.09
